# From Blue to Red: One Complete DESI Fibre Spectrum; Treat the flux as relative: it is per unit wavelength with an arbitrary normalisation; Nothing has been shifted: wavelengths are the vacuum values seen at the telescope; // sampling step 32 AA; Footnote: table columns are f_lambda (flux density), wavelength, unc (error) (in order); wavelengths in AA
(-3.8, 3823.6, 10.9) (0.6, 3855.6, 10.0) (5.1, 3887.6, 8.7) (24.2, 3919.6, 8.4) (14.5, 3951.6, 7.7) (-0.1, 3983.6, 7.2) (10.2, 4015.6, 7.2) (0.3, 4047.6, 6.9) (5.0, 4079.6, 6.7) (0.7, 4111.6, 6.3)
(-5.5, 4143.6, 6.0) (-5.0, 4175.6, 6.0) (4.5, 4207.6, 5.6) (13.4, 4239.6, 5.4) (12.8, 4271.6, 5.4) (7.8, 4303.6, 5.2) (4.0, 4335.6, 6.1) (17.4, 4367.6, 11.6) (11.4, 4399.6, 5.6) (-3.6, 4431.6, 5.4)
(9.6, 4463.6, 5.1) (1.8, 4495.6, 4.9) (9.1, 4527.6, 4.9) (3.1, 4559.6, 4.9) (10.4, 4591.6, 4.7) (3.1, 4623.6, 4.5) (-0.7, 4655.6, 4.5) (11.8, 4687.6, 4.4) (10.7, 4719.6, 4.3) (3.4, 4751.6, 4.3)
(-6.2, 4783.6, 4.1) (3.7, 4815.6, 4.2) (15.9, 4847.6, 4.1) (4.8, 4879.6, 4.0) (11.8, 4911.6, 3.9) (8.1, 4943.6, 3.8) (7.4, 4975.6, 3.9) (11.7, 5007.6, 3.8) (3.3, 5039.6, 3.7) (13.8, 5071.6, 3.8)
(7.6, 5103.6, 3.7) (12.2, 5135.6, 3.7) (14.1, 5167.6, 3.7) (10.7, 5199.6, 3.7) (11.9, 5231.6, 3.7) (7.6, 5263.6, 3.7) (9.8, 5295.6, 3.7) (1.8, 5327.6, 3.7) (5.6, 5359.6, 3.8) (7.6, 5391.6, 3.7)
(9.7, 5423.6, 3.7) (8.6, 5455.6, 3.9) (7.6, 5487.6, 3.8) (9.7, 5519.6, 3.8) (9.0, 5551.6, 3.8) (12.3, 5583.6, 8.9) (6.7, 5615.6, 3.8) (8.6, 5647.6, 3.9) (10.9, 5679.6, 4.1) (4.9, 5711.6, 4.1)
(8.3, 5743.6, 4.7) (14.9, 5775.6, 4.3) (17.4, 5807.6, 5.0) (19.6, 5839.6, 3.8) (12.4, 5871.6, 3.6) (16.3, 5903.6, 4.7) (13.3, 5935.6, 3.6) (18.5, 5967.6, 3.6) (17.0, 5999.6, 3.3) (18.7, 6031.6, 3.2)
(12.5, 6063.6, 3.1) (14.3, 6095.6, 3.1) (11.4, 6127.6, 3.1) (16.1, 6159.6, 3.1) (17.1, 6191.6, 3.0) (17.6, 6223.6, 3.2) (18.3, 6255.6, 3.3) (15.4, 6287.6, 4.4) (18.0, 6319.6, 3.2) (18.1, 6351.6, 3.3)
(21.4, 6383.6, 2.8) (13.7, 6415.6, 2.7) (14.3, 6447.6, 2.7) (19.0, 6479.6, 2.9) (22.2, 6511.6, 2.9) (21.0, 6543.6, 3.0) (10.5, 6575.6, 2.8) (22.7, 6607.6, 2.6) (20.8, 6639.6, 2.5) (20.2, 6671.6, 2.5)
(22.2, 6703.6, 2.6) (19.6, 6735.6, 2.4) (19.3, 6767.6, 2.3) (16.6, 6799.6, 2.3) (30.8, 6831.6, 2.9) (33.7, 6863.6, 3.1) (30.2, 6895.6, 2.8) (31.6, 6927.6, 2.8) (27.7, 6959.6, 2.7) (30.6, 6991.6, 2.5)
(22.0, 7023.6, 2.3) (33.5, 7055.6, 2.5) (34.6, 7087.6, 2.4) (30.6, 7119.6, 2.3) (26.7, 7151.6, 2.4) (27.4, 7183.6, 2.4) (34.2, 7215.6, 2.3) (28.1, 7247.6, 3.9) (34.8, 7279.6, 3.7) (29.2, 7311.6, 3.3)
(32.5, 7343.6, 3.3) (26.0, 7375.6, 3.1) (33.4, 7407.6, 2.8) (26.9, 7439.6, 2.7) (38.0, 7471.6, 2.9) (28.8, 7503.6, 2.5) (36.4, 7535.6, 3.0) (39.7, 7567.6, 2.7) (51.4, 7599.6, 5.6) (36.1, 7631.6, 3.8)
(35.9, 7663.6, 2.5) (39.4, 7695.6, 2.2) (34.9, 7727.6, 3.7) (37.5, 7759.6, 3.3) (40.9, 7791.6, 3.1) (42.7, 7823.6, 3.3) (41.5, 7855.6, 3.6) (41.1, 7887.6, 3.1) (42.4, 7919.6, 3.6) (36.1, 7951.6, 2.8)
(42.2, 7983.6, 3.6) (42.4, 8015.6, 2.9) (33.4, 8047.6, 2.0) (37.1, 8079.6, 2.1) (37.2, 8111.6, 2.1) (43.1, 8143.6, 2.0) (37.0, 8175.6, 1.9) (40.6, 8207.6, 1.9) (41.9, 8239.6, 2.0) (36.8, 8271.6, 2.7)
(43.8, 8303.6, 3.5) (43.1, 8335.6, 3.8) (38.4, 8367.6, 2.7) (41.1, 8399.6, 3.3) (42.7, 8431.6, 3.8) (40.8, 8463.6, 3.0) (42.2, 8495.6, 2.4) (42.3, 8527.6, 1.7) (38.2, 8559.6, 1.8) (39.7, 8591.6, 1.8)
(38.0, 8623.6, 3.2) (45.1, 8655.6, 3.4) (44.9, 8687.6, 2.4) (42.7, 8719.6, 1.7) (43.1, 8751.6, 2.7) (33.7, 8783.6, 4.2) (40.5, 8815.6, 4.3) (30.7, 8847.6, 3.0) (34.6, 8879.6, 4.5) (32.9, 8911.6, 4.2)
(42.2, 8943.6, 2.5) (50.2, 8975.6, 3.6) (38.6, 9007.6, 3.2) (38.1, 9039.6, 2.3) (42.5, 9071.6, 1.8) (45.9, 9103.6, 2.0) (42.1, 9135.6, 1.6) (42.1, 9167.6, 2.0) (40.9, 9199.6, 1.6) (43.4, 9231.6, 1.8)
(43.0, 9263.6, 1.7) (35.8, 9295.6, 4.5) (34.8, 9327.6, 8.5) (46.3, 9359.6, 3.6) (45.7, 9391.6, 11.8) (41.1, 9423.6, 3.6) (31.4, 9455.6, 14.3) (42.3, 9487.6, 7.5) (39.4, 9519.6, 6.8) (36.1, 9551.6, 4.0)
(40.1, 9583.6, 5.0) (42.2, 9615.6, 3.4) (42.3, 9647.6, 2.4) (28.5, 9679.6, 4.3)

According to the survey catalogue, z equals 0.711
